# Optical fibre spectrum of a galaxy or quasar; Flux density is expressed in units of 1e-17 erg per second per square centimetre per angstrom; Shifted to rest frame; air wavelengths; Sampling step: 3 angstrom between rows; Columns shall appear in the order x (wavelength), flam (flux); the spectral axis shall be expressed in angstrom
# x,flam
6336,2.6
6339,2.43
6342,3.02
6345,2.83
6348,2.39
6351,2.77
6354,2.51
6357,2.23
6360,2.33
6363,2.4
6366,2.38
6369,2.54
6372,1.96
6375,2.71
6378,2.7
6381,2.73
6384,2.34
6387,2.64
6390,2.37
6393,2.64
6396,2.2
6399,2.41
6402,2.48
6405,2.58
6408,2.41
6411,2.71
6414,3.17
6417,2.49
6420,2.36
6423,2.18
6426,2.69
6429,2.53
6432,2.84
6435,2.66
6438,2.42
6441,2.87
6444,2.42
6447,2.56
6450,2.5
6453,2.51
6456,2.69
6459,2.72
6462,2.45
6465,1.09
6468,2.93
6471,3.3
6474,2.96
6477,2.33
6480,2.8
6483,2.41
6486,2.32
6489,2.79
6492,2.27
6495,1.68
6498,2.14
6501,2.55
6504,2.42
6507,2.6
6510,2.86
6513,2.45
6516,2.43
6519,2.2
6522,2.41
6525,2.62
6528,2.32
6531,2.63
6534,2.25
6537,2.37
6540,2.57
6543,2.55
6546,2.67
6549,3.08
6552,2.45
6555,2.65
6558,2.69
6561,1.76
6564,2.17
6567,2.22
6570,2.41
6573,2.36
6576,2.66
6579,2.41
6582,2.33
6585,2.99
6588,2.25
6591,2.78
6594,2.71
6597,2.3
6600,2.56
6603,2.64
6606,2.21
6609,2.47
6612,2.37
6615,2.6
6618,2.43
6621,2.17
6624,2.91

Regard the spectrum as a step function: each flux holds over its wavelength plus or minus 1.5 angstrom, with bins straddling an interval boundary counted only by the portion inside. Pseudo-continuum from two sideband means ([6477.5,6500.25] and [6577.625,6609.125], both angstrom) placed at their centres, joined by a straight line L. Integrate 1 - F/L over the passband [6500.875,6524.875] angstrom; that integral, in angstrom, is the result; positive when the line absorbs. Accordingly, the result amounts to -1.1 angstrom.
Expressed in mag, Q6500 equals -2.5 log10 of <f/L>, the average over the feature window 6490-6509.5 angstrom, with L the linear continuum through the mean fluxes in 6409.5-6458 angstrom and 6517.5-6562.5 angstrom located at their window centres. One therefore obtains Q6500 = 0.09 mag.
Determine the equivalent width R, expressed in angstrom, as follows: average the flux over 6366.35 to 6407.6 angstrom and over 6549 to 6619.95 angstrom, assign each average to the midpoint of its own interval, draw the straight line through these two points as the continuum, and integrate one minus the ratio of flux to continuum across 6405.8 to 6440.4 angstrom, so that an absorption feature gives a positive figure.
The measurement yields -1.6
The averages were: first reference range 2.48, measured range 2.59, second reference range 2.46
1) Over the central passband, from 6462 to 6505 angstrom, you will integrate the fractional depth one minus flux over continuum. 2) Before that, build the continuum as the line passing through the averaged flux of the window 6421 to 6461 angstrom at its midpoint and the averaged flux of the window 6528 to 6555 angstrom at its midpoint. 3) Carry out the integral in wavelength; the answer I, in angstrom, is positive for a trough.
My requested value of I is 2.4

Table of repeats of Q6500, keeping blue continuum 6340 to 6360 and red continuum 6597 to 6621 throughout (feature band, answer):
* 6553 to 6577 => 0.05 mag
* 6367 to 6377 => 0.07 mag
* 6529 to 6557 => -0.04 mag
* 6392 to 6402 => 0.07 mag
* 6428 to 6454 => -0.02 mag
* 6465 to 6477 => -0.08 mag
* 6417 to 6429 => 0.05 mag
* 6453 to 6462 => -0.04 mag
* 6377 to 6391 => 0.01 mag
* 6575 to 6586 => -0.05 mag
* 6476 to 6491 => -0.01 mag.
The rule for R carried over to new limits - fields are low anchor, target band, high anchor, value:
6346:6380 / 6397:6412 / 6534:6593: -0.2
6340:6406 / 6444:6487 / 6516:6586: -1.0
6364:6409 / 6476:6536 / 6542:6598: 1.6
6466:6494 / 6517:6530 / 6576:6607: 1.0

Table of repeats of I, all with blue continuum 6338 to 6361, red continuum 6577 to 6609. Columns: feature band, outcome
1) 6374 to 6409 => 0.6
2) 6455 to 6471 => 0.6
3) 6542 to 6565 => 0.2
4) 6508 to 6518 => -0.1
